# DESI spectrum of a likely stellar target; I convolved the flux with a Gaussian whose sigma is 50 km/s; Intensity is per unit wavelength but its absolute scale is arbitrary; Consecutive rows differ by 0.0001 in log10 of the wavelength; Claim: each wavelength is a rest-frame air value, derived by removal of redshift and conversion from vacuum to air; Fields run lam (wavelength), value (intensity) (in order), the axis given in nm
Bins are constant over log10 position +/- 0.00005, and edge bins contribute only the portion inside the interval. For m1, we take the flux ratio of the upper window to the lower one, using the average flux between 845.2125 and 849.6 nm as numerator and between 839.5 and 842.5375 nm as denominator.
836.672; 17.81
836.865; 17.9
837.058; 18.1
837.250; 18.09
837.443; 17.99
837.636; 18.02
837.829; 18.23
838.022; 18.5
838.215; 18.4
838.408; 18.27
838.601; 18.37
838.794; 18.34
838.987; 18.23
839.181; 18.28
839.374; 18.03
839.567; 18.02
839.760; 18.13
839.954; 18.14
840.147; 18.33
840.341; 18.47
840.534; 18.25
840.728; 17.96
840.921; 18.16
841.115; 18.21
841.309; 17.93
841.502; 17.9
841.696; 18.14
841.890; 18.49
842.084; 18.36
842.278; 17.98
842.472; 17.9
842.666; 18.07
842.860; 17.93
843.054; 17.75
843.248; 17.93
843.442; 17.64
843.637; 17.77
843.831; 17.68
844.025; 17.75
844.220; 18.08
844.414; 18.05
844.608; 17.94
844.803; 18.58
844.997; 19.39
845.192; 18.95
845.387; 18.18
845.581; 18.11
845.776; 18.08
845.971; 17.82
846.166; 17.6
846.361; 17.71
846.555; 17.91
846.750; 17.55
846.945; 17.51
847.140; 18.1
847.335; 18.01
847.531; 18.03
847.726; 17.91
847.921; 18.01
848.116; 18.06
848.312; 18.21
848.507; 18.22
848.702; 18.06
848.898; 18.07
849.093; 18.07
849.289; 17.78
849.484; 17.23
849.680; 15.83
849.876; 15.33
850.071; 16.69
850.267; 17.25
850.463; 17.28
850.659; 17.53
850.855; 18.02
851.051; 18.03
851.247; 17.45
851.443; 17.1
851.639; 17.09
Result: 0.99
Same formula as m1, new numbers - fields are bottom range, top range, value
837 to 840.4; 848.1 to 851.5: 0.96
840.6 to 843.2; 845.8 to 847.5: 0.99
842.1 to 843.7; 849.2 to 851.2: 0.96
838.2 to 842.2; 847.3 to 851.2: 0.97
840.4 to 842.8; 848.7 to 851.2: 0.95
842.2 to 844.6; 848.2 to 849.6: 1.00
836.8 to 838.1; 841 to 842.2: 1.00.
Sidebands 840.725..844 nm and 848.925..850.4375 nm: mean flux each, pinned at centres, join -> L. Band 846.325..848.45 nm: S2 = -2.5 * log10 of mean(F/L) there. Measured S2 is -0.04 mag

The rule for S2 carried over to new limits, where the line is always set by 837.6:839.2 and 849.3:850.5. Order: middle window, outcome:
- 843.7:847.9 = -0.049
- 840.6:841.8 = -0.010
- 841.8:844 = -0.018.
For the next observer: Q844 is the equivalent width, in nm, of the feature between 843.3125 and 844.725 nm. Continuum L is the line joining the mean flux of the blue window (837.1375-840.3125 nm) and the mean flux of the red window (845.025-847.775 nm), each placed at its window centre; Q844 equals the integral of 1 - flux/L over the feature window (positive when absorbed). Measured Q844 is 0.02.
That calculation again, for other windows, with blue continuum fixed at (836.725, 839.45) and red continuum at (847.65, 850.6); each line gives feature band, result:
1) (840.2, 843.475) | -0.02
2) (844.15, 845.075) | -0.03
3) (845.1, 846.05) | -0.03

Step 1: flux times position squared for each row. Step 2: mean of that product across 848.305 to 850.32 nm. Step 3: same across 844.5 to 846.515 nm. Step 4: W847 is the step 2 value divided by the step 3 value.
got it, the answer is 0.96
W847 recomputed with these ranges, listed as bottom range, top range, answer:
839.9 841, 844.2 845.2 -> 1.02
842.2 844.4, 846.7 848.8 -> 1.02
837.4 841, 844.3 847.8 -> 1.01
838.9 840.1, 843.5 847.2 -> 1.01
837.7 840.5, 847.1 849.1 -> 1.01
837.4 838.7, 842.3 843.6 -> 0.99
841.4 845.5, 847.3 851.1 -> 0.98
